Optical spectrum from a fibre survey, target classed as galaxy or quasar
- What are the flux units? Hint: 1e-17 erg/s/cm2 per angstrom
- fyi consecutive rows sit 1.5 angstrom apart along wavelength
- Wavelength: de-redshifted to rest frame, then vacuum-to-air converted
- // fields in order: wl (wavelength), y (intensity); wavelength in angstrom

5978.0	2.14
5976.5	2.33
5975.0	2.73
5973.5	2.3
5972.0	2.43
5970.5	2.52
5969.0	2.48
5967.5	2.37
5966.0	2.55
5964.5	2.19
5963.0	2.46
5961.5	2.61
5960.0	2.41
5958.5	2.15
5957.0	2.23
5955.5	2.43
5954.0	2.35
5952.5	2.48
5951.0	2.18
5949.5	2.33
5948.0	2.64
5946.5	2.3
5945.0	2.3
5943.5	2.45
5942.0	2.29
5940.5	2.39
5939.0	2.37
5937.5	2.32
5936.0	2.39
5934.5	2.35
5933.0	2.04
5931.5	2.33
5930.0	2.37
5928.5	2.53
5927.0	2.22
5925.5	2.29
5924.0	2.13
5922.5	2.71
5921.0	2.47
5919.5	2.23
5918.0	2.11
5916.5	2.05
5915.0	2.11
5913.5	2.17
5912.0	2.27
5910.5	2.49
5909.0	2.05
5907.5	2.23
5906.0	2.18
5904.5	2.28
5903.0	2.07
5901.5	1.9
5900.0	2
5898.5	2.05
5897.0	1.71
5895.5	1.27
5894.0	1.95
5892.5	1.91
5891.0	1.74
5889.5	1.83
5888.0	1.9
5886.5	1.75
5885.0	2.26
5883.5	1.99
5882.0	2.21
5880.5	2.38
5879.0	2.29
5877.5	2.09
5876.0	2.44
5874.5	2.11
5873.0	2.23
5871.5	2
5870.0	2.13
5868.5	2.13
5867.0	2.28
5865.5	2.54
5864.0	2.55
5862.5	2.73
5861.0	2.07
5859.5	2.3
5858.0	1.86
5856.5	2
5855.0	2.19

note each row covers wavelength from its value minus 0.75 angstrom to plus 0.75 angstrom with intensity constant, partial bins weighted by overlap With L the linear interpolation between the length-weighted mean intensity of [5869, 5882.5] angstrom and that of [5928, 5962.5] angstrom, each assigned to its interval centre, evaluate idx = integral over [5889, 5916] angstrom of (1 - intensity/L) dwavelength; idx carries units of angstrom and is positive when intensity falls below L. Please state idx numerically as 3.0 angstrom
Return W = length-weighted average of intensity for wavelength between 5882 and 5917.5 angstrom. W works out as 2.01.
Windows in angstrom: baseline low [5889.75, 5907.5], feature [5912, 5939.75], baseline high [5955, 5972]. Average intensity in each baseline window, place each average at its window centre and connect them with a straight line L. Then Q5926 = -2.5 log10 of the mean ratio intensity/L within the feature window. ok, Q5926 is -0.08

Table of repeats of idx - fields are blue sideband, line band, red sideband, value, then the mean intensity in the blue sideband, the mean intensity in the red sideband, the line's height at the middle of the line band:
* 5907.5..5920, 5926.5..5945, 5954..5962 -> -0.5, 2.19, 2.36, 2.27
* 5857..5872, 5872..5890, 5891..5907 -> -0.2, 2.26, 1.93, 2.1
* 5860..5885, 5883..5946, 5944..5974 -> 4.6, 2.26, 2.39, 2.32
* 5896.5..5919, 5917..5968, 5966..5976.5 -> -1.0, 2.12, 2.47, 2.31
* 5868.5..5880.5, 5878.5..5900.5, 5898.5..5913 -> 2.3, 2.19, 2.16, 2.18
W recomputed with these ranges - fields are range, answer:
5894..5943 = 2.2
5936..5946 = 2.35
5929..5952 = 2.34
